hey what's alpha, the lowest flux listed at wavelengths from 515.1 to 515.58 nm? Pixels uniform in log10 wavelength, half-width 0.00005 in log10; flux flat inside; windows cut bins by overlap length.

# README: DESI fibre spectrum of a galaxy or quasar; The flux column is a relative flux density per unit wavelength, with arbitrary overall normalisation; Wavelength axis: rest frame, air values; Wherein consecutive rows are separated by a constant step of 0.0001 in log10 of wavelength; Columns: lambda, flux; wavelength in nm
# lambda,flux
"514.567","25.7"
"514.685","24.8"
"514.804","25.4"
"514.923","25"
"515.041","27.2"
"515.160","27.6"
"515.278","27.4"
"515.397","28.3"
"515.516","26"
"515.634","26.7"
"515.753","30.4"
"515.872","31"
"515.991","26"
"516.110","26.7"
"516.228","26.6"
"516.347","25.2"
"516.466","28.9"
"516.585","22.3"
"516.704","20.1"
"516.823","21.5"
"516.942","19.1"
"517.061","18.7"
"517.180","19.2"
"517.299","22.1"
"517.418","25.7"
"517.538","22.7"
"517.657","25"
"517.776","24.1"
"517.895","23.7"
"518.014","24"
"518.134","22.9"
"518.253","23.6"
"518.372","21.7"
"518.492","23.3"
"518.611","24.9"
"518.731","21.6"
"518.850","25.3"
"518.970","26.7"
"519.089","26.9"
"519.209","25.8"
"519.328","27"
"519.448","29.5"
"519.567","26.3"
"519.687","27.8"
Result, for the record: 26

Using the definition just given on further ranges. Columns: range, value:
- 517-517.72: 18.7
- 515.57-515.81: 26.7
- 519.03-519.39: 25.8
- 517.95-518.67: 21.7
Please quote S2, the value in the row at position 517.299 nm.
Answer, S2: 22.1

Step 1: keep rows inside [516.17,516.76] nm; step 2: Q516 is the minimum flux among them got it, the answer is 20.1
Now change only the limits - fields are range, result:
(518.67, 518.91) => 21.6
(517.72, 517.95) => 23.7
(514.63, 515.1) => 24.8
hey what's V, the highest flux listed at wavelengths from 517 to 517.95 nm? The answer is 25.7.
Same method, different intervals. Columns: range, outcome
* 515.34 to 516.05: 31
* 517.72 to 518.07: 24.1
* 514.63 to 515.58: 28.3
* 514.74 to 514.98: 25.4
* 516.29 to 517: 28.9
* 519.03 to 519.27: 26.9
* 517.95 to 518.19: 24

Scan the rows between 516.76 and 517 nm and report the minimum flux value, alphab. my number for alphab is 19.1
